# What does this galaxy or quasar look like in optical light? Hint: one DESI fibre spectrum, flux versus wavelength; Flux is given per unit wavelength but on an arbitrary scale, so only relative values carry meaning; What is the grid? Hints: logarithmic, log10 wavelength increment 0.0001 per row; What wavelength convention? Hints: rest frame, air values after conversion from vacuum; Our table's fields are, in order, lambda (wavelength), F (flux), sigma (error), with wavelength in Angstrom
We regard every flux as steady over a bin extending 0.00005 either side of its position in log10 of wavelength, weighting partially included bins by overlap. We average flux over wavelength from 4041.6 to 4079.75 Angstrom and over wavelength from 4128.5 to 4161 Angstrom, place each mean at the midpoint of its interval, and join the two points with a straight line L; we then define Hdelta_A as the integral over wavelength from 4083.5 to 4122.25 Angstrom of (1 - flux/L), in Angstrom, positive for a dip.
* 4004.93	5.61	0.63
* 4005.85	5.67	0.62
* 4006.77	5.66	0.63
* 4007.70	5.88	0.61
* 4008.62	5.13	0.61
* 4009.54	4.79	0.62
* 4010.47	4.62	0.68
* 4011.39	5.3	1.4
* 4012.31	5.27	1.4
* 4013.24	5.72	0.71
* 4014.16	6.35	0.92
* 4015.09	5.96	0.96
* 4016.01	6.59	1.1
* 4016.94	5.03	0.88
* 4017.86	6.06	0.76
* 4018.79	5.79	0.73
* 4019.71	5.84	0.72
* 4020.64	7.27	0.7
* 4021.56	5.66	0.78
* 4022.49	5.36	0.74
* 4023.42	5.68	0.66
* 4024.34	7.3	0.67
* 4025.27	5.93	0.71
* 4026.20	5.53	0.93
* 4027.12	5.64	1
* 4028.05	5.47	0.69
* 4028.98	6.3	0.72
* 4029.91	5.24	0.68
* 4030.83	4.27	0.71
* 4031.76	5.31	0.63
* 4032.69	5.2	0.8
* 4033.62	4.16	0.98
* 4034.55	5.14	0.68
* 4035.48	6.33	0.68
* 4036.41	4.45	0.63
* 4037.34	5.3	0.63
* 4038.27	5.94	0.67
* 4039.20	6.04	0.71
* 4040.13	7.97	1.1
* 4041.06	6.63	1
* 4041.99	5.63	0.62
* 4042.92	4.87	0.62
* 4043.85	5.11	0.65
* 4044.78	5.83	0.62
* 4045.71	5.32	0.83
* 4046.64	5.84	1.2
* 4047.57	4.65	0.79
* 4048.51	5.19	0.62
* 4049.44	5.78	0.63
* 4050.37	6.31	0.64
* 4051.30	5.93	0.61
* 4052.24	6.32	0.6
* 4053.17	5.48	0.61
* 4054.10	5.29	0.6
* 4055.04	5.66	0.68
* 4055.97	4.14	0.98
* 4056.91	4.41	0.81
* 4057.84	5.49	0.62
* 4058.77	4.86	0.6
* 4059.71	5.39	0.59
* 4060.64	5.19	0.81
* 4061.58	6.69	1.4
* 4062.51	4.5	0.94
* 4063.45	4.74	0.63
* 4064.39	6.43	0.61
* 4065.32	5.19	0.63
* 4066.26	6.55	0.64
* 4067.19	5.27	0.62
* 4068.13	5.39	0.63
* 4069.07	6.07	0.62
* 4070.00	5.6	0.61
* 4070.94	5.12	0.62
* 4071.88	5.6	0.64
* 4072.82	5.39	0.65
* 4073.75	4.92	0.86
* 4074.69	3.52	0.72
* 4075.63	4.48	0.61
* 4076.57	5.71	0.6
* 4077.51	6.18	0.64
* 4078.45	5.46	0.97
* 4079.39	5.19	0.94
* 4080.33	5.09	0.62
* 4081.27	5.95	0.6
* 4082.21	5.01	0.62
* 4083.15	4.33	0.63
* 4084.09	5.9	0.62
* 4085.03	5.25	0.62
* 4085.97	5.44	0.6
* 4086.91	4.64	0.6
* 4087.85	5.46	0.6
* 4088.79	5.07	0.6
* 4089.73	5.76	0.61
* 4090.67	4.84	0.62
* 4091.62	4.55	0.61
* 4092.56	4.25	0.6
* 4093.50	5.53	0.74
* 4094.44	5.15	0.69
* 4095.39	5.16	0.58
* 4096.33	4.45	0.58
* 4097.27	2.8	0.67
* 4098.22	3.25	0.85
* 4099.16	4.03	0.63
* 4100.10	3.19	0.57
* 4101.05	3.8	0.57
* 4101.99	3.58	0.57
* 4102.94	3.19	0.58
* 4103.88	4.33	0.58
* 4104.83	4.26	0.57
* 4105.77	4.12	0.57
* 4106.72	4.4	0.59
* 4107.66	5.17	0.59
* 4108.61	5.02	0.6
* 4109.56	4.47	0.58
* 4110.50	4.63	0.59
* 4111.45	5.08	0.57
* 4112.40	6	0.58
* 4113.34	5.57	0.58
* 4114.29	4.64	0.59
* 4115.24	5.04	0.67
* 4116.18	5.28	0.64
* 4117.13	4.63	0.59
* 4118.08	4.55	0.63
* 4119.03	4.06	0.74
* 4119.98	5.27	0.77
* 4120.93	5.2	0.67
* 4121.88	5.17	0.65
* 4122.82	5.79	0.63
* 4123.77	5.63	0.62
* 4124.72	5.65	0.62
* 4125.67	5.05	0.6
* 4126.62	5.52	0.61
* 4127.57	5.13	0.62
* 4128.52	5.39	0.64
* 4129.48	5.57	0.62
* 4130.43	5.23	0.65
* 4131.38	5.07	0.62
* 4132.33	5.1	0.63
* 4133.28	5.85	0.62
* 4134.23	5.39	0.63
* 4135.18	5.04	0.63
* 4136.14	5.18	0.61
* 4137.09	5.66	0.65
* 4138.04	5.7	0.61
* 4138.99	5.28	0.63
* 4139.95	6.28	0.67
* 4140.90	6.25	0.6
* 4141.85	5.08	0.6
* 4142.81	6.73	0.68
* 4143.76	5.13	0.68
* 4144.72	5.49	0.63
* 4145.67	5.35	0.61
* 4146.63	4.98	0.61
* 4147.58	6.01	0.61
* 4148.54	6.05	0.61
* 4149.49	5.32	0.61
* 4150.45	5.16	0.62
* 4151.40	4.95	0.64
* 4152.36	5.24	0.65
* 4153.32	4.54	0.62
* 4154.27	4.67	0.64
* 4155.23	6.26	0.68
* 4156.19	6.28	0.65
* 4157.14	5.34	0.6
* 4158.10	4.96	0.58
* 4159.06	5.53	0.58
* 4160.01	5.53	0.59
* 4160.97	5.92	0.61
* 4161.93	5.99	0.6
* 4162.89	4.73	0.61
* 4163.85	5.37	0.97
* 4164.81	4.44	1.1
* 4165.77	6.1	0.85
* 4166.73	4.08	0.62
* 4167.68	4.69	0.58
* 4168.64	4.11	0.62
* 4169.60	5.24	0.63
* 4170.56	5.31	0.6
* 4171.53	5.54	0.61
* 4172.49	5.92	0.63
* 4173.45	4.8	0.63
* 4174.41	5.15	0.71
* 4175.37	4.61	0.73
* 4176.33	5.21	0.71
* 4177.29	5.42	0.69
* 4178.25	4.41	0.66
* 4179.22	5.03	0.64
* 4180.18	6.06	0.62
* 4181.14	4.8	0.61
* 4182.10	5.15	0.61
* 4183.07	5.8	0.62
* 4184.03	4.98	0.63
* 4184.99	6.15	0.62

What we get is 5.28 Angstrom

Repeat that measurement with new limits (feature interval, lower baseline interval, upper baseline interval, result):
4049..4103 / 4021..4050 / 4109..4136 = 3.25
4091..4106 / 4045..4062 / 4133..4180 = 3.58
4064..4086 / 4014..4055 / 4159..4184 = 0.71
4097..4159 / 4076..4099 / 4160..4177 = 0.19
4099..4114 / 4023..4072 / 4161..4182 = 2.52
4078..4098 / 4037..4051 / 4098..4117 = -0.46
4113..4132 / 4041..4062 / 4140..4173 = 0.81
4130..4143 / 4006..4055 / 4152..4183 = -0.56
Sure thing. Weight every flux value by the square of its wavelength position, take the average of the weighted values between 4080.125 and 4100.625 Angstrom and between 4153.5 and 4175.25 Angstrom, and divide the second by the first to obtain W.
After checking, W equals 1.14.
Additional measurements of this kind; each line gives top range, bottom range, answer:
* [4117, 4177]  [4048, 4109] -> 1.10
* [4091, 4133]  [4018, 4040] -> 0.88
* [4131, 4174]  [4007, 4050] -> 1.01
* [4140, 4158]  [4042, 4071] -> 1.06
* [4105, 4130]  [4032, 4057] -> 0.95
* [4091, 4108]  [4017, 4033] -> 0.75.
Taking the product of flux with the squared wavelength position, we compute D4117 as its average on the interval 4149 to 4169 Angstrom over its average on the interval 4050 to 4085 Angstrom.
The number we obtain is 1.0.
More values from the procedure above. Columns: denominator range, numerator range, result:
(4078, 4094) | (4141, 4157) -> 1.09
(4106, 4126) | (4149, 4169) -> 1.05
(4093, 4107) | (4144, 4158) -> 1.35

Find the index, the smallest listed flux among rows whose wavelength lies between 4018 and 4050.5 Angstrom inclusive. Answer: 4.16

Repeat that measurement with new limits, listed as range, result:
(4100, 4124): 3.19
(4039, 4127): 2.8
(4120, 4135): 5.05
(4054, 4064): 4.14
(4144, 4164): 4.54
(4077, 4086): 4.33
